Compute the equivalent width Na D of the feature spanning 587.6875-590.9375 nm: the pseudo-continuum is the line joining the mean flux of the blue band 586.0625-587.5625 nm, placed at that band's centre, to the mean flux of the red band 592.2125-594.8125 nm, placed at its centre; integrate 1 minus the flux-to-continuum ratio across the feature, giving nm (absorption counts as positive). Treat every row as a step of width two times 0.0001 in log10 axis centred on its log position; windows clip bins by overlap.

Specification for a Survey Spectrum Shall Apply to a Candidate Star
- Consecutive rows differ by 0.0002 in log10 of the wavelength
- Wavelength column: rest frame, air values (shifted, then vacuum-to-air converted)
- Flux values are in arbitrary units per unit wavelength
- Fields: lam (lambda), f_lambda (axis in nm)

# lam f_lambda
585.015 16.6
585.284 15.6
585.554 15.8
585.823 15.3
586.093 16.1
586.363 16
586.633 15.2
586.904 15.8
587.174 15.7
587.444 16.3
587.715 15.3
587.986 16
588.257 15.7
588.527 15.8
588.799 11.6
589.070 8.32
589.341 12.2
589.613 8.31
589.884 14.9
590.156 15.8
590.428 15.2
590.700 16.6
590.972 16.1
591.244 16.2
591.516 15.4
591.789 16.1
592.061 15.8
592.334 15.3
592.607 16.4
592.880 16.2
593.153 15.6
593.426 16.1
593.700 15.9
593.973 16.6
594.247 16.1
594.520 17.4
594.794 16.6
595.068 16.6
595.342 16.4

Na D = 0.44 nm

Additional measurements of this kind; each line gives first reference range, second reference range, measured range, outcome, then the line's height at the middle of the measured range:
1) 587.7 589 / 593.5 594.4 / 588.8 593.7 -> 0.236 nm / 15.4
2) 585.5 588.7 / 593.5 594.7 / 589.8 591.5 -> 0.032 nm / 16.1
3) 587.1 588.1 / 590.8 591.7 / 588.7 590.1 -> 0.402 nm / 15.9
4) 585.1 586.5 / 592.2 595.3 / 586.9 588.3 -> 0.008 nm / 15.9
